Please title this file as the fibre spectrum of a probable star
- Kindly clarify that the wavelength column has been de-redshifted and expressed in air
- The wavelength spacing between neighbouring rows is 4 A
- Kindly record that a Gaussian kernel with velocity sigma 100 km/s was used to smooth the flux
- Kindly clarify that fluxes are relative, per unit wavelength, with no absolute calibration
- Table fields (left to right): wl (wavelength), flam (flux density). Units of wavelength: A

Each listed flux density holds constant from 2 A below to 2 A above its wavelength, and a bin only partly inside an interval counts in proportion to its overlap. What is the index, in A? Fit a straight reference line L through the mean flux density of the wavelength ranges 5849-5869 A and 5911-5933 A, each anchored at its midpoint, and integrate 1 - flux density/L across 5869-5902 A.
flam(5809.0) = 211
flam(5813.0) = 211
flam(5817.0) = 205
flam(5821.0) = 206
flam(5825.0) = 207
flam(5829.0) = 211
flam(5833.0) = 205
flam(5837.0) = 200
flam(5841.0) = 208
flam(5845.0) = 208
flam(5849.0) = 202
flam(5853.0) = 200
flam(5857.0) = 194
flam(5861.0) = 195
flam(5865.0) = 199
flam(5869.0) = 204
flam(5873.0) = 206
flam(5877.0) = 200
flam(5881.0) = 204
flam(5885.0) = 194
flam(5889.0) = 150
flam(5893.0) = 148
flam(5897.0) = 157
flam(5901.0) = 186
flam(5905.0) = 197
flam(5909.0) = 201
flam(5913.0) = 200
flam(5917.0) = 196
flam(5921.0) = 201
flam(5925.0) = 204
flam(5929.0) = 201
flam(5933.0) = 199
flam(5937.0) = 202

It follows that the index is 2.8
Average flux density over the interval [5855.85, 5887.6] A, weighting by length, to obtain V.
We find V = 199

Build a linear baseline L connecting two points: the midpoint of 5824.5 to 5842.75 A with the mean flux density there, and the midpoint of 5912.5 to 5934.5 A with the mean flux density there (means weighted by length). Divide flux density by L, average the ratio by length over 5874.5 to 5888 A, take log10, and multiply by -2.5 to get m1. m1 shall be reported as 0.04 mag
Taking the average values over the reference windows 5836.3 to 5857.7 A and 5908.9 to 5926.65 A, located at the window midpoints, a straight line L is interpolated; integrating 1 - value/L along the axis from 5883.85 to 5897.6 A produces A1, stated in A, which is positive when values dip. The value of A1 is 2.8 A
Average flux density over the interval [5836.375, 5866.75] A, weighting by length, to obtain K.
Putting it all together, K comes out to 201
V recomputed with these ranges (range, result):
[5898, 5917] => 194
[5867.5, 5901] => 183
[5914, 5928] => 200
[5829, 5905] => 193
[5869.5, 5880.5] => 203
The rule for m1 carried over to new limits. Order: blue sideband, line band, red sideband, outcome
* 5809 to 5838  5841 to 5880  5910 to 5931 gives 0.02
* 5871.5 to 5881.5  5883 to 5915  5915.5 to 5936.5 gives 0.13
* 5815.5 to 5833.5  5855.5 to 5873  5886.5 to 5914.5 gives -0.04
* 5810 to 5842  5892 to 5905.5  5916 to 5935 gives 0.18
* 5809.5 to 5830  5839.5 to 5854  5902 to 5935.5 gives 0.01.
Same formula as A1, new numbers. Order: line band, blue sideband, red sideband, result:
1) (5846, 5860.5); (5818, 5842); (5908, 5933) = 0.4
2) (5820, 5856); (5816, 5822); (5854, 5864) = -0.7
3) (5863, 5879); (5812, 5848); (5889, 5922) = -0.7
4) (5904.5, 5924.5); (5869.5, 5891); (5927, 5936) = -0.2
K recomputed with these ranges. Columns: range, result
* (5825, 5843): 206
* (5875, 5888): 196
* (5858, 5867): 197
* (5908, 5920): 199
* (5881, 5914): 180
